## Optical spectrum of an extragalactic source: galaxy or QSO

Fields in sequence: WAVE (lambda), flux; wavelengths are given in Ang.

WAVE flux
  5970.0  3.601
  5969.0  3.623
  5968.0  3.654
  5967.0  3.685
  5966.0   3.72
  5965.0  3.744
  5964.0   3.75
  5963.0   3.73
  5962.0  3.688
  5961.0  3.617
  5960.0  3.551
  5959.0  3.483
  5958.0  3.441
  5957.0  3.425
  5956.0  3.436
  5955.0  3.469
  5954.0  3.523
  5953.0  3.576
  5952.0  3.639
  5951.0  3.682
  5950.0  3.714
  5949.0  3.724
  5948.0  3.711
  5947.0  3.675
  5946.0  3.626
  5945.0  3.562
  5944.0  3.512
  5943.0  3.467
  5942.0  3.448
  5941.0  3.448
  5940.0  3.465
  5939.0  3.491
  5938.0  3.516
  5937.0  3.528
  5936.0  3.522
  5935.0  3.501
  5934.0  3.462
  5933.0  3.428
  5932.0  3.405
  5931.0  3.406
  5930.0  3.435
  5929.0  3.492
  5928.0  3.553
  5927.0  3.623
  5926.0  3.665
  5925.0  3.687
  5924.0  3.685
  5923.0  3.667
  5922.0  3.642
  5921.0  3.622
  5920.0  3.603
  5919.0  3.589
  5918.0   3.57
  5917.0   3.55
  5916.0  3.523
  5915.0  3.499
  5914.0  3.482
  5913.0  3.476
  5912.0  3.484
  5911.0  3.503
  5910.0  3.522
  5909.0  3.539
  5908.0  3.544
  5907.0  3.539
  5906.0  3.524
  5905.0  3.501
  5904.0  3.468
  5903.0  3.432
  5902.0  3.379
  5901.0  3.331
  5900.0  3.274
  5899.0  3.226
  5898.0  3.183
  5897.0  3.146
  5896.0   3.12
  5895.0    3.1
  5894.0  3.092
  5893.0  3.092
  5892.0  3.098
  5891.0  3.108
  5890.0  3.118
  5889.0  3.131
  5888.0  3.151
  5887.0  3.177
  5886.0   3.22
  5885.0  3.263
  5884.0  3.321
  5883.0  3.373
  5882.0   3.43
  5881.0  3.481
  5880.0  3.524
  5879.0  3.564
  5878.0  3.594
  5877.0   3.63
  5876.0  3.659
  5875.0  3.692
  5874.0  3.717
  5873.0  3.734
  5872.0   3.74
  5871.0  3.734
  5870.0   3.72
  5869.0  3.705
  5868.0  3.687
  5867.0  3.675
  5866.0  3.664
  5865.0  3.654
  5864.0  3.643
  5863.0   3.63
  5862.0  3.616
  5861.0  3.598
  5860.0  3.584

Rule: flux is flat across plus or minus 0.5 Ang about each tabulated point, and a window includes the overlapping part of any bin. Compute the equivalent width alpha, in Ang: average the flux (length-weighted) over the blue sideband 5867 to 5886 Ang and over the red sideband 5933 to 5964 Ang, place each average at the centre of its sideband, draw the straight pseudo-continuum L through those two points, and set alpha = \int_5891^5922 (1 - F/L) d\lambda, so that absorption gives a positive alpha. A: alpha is 1.5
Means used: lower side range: 3.58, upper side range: 3.56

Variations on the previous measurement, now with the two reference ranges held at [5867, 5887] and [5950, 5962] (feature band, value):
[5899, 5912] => 0.4 Ang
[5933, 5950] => 0.0 Ang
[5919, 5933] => -0.1 Ang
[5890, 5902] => 1.3 Ang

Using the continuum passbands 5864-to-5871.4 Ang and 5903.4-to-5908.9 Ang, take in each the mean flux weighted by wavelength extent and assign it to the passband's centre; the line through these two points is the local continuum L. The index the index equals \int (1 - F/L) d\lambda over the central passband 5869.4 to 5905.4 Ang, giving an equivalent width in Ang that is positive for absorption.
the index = 2.2 Ang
